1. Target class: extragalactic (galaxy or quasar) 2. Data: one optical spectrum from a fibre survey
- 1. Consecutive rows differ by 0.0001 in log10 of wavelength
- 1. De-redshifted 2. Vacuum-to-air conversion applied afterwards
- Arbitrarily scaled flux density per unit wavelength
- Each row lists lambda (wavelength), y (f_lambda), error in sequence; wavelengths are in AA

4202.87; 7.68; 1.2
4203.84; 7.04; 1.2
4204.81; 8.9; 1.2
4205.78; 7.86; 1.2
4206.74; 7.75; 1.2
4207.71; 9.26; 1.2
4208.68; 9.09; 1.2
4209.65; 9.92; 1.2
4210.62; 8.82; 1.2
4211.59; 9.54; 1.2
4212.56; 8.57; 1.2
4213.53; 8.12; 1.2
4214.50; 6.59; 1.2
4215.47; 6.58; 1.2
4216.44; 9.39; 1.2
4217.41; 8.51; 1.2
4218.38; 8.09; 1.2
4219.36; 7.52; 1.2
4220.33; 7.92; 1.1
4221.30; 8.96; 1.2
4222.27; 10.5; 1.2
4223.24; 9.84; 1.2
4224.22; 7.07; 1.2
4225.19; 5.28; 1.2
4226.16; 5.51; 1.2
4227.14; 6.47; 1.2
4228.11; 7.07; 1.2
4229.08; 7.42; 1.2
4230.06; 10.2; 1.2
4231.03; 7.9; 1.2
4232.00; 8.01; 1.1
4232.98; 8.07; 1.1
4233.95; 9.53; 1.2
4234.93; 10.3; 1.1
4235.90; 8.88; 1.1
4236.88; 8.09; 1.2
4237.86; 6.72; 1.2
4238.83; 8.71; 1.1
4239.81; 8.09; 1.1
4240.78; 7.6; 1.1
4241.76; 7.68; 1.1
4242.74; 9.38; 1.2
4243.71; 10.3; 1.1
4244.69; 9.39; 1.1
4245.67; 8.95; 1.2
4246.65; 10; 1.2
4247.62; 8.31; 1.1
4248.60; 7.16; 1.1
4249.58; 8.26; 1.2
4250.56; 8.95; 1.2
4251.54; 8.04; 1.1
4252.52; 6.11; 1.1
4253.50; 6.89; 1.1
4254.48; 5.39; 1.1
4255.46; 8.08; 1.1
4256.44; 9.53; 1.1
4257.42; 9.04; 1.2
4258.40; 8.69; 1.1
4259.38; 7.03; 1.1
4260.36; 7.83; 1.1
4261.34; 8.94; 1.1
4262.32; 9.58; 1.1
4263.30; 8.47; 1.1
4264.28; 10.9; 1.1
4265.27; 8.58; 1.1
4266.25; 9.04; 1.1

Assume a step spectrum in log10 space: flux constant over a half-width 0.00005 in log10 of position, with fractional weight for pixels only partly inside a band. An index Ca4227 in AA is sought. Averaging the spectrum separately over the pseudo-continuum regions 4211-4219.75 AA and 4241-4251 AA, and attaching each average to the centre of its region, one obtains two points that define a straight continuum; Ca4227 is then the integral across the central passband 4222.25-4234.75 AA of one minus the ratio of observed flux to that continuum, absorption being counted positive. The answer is 0.79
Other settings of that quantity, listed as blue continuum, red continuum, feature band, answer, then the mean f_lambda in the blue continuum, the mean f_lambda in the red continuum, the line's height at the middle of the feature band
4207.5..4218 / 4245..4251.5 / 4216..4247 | 0.8 AA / 8.56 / 8.58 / 8.57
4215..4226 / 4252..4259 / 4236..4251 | -1.4 AA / 8.08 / 7.67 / 7.81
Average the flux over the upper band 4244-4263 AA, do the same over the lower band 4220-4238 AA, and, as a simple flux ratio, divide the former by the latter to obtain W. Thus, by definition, 1.02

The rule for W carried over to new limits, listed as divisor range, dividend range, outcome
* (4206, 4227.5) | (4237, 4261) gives 1.00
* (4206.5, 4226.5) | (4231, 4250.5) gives 1.04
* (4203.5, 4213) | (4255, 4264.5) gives 1.01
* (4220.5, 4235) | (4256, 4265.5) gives 1.10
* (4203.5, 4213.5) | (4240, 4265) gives 0.97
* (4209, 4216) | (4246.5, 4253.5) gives 0.95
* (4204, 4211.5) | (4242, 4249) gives 1.03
